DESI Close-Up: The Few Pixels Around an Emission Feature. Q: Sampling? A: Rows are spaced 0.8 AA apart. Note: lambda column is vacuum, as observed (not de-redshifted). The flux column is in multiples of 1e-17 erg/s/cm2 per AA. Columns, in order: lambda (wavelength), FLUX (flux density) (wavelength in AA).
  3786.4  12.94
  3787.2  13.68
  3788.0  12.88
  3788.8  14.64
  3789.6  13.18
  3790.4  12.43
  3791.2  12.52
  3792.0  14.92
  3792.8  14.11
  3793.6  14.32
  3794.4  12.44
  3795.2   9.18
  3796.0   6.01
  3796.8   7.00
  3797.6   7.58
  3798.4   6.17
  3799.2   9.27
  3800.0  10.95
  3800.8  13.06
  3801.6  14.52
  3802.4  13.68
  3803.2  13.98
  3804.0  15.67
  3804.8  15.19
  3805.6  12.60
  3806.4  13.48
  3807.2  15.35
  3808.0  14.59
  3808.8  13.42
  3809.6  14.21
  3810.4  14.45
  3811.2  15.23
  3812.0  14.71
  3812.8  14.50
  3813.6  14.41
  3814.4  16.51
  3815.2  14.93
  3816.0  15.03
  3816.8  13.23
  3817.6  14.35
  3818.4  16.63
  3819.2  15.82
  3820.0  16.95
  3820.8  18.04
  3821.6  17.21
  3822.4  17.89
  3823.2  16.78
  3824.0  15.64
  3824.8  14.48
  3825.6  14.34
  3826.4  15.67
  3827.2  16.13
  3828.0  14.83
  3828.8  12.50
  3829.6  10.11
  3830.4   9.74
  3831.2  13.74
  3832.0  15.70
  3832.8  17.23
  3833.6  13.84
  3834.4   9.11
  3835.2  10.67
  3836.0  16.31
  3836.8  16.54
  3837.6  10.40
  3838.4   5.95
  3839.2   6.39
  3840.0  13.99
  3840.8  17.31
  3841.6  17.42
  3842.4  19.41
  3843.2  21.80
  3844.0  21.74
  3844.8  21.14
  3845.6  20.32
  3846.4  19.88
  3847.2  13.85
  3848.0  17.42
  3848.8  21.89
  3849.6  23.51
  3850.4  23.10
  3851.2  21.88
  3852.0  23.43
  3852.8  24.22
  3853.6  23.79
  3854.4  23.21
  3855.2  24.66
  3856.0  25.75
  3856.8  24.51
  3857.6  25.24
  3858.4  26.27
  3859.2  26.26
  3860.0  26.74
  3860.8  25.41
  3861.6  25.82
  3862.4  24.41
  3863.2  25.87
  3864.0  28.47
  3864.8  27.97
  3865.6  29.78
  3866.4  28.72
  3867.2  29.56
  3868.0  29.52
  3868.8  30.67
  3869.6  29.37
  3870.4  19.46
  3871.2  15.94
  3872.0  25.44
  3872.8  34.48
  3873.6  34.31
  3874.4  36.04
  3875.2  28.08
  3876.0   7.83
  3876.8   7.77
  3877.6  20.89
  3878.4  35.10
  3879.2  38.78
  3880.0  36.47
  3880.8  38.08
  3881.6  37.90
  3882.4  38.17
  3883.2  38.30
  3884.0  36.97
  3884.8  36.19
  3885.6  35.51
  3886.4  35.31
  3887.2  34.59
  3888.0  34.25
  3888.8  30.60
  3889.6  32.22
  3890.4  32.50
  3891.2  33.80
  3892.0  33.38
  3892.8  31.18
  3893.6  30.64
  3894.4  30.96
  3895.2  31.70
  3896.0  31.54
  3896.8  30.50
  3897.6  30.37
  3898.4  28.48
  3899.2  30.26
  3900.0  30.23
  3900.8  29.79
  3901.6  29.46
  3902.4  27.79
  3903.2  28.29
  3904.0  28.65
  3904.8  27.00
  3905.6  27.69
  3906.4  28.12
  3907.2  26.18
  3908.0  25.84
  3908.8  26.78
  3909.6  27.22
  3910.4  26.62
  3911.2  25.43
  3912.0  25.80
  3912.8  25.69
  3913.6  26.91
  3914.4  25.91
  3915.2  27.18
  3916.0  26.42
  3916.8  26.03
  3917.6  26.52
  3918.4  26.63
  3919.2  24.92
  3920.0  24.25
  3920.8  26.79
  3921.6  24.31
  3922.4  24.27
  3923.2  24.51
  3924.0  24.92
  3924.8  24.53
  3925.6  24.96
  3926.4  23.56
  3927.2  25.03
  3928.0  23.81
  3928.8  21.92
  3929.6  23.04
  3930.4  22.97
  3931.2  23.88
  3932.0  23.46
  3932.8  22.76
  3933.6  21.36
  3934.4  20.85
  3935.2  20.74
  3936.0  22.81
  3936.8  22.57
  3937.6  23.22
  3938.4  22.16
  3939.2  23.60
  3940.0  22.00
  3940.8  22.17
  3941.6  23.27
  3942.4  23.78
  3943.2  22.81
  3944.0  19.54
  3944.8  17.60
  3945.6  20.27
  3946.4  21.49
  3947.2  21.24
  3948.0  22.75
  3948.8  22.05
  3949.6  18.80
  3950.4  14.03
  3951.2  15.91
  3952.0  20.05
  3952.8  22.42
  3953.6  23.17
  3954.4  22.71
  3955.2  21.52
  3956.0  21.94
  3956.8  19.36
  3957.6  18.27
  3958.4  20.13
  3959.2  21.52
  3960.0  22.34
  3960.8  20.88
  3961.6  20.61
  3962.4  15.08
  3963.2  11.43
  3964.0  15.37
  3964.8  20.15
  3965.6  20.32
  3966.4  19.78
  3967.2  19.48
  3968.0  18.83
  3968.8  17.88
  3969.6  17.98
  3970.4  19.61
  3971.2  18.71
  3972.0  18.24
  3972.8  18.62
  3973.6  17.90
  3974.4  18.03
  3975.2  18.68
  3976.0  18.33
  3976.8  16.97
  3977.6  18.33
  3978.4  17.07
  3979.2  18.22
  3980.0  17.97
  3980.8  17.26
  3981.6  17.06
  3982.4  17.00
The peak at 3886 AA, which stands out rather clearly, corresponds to Lyman alpha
